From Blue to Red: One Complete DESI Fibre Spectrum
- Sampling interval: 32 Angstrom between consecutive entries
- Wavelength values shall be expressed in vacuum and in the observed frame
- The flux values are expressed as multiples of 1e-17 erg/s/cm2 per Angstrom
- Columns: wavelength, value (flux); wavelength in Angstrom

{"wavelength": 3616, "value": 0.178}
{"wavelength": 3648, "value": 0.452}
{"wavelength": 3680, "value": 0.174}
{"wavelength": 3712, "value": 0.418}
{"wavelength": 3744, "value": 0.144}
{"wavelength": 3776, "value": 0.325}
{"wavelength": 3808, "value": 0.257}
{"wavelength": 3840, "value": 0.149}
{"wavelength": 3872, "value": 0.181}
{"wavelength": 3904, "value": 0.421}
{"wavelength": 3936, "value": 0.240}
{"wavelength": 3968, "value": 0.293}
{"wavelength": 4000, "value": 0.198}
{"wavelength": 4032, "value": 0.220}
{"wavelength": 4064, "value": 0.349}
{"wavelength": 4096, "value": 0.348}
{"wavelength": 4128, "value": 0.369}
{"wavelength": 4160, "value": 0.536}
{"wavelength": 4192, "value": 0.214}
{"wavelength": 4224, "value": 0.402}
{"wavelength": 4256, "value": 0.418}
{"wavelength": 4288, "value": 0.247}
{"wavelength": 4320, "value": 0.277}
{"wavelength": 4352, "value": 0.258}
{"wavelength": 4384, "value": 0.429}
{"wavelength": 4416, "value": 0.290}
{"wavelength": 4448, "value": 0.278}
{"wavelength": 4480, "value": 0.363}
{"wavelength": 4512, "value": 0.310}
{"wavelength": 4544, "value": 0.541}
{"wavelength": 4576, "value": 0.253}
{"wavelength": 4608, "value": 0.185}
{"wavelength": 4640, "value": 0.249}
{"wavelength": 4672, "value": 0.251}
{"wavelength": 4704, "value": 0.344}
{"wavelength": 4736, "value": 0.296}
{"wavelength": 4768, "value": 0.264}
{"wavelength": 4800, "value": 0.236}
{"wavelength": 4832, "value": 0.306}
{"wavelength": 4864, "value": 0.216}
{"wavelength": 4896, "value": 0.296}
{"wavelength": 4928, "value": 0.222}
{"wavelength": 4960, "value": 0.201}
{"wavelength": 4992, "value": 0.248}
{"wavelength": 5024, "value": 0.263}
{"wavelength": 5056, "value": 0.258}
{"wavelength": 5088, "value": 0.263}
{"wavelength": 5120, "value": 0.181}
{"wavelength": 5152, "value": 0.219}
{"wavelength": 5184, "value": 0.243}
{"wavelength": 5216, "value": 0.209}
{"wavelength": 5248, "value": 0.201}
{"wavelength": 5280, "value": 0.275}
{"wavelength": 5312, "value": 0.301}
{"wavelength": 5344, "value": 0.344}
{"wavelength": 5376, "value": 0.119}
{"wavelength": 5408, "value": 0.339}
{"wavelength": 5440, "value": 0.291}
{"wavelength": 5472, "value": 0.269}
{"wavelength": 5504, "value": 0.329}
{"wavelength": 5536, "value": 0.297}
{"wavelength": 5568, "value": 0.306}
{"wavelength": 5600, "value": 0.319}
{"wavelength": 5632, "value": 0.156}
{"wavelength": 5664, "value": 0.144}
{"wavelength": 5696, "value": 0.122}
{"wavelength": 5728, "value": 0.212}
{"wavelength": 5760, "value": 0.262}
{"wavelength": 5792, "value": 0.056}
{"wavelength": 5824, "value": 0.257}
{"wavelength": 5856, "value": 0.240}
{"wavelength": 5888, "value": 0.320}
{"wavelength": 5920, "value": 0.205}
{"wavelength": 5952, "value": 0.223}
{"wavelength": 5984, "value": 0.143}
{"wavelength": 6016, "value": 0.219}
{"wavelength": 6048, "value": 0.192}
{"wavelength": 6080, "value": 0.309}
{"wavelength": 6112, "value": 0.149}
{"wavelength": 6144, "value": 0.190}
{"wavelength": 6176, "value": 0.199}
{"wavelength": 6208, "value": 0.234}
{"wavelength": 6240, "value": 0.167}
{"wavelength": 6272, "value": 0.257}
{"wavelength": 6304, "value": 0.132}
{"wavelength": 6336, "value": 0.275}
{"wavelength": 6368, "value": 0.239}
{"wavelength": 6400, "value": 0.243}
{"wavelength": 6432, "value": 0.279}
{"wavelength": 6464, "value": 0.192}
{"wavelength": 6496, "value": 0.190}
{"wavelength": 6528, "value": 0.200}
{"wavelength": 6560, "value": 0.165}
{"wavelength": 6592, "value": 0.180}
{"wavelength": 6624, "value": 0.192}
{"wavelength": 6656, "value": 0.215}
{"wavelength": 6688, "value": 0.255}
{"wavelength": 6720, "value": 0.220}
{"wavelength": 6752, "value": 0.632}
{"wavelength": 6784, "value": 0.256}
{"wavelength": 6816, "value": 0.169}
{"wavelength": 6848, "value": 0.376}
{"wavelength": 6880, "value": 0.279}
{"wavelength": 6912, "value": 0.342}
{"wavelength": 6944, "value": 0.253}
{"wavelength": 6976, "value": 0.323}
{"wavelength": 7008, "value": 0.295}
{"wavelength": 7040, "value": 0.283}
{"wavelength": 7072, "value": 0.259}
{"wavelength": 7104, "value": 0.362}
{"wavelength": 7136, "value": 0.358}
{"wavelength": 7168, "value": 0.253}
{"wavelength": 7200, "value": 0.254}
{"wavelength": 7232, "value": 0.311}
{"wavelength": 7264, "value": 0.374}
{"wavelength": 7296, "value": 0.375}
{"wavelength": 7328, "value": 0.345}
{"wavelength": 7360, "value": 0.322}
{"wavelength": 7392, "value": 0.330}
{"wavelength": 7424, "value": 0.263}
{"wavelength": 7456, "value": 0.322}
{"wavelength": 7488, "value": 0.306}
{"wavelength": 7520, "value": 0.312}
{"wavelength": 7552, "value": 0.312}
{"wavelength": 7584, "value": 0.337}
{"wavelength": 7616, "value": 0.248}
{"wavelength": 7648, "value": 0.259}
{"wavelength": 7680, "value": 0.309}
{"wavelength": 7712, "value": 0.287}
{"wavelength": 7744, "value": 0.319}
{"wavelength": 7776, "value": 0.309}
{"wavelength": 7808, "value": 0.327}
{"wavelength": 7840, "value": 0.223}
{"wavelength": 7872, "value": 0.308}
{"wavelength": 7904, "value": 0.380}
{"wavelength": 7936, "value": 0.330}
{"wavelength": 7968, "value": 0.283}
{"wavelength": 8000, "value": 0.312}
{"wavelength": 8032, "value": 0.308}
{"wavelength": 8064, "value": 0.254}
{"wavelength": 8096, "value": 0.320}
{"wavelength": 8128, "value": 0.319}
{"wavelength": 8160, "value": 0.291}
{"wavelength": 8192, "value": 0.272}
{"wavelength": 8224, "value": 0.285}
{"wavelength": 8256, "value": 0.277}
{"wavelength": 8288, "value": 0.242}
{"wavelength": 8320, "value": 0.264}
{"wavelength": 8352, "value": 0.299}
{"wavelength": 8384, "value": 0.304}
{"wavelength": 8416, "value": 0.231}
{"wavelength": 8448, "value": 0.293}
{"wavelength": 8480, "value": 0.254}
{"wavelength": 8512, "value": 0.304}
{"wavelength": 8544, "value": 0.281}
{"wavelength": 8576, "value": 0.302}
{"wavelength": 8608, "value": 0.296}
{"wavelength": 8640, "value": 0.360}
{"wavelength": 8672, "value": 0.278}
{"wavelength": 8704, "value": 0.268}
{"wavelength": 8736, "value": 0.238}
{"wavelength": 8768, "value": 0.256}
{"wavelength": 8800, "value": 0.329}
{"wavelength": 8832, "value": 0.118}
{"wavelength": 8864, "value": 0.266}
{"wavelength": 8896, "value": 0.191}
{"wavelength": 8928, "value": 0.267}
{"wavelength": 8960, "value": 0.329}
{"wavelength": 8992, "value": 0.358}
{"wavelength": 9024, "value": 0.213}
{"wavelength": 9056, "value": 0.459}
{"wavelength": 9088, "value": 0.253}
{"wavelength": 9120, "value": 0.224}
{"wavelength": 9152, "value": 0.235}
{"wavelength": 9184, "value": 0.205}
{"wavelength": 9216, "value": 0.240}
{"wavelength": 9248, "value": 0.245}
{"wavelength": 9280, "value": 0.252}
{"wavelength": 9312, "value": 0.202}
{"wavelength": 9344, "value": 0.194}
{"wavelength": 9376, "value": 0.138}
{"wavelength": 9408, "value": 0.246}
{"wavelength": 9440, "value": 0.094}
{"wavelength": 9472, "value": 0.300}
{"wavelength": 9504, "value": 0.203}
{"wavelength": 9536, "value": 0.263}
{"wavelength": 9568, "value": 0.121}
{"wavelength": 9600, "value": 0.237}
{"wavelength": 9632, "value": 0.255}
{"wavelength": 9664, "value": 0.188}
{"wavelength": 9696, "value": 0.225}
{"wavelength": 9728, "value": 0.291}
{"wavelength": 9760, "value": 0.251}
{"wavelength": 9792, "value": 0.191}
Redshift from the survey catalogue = 0.810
